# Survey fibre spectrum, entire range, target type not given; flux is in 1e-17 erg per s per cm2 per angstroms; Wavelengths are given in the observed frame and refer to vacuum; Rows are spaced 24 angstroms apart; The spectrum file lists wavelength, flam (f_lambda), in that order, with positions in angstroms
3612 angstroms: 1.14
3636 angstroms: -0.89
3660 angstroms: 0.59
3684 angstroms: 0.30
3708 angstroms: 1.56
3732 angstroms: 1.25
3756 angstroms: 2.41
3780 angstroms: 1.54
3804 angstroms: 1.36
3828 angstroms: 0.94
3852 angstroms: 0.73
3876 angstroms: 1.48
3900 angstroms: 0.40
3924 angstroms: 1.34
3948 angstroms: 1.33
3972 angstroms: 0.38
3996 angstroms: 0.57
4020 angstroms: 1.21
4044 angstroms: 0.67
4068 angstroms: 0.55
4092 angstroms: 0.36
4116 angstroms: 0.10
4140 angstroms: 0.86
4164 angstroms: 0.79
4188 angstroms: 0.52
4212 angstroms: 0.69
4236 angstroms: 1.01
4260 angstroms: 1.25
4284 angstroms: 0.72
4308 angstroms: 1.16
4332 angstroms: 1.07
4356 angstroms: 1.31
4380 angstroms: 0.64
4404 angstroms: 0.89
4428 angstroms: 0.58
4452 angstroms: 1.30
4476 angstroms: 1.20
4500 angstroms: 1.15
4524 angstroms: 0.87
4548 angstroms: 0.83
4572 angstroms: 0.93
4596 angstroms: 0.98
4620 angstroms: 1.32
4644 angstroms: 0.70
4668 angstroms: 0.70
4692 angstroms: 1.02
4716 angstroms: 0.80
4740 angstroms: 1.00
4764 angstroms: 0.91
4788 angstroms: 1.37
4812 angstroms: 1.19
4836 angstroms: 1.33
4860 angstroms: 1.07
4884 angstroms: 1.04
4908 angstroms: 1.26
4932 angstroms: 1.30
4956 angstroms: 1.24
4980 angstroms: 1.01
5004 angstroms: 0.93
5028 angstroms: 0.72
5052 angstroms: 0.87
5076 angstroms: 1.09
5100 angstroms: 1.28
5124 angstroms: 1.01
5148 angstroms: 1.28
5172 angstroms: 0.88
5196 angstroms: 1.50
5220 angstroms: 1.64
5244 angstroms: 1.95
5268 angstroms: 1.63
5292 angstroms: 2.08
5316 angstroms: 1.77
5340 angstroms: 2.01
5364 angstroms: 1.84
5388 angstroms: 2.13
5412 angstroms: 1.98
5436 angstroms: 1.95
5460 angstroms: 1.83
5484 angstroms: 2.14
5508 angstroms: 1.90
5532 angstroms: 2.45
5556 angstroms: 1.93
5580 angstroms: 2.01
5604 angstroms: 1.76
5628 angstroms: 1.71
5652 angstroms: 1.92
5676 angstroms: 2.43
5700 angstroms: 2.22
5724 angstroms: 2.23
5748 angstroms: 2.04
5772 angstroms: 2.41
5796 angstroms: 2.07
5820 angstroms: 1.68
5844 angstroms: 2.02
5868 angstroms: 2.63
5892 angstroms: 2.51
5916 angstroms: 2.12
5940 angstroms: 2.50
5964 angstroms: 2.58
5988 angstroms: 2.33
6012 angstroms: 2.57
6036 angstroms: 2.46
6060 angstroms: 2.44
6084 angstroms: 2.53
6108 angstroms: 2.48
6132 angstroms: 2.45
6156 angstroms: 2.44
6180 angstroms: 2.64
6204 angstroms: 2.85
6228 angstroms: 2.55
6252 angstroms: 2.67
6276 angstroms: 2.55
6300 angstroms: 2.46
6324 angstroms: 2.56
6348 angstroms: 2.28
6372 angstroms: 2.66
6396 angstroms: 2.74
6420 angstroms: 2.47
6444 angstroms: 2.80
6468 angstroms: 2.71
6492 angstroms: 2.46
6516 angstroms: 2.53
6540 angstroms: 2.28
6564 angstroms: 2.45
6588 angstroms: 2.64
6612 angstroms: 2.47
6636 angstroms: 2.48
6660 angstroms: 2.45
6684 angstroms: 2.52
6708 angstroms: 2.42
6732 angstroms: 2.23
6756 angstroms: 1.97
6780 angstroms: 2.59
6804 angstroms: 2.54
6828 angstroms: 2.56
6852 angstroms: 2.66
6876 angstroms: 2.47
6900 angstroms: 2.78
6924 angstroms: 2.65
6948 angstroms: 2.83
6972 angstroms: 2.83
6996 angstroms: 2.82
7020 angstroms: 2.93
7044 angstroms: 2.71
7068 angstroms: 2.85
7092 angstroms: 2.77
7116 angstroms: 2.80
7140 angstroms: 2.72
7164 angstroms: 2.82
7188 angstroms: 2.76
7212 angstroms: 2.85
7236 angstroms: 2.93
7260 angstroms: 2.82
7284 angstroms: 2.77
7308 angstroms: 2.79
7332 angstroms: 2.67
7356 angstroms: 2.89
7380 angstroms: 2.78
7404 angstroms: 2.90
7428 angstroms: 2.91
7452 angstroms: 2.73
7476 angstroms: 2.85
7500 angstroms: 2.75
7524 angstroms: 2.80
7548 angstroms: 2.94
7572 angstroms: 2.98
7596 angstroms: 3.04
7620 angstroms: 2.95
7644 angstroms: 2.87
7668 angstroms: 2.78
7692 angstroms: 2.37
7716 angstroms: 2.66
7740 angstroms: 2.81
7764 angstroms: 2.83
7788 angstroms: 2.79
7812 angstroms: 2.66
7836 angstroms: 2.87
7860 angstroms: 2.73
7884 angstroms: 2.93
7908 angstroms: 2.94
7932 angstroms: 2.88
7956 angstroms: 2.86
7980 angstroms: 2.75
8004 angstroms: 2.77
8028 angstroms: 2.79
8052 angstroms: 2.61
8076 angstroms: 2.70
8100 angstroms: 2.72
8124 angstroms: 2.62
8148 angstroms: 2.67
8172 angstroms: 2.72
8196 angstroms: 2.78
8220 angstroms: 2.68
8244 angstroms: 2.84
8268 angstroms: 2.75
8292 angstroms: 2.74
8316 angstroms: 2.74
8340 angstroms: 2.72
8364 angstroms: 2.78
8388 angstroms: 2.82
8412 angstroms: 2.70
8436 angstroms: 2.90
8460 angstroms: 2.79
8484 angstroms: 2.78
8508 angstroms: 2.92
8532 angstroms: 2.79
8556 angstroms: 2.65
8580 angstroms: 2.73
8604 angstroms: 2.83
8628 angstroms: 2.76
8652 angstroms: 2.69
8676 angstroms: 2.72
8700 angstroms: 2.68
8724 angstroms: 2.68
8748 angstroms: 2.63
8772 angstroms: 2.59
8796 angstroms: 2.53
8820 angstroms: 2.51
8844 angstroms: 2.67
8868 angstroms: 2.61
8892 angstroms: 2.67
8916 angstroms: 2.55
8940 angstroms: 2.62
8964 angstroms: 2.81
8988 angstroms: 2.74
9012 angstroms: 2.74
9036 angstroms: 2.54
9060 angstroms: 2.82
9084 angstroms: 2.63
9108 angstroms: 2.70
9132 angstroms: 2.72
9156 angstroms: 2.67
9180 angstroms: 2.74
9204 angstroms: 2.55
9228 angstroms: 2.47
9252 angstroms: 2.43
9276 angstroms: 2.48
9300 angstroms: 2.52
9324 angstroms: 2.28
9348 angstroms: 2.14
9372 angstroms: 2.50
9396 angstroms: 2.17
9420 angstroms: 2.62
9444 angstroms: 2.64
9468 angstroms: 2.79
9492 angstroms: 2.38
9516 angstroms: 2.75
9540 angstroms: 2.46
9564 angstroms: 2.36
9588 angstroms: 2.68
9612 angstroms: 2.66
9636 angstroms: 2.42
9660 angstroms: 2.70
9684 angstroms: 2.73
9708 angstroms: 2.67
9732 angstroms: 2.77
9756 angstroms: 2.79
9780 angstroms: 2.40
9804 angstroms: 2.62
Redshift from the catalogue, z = 0.30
